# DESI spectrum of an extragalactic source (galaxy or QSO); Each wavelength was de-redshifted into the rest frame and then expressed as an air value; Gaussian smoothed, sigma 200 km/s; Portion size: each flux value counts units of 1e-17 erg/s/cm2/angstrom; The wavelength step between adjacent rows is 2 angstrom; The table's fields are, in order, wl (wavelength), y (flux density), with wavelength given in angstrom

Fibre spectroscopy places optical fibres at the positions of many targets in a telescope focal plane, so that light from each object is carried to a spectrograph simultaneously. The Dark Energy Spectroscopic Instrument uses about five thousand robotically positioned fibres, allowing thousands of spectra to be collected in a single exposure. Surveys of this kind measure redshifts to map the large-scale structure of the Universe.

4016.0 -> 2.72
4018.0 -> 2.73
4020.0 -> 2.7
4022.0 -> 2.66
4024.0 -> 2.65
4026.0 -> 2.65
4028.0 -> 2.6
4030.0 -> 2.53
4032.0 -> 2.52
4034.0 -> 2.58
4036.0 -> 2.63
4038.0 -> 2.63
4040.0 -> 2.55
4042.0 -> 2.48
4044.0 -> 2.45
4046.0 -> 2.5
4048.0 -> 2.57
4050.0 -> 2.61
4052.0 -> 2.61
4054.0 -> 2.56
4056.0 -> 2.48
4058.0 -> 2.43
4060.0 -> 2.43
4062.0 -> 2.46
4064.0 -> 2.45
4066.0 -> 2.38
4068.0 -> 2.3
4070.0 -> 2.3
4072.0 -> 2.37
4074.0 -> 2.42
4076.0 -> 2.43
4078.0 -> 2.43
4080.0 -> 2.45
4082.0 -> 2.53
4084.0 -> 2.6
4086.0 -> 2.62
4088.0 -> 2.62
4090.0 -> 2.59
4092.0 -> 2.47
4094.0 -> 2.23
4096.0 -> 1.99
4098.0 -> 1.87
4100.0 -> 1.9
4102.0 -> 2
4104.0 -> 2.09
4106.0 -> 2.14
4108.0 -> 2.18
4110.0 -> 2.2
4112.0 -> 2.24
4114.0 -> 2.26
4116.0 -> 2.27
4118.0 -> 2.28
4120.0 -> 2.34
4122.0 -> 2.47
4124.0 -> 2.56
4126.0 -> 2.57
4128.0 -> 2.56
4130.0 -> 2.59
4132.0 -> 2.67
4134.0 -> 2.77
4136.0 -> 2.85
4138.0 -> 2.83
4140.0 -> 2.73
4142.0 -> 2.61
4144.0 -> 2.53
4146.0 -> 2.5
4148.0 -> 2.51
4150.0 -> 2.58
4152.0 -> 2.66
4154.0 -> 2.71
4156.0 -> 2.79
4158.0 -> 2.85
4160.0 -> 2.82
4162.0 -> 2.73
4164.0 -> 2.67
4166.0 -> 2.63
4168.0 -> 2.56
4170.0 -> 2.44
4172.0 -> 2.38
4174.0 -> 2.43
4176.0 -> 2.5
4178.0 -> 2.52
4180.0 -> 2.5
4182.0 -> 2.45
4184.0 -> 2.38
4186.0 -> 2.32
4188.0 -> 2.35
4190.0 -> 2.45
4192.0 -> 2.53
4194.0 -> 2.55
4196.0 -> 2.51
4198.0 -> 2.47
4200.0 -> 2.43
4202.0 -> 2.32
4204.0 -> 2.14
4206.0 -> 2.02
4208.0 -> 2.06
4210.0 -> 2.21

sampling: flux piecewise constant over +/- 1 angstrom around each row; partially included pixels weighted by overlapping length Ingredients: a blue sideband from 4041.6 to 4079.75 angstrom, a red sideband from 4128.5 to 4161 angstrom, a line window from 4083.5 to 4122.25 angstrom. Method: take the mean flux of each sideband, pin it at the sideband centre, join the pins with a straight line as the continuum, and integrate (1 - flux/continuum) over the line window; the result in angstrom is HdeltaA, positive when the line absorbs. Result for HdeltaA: 4.7 angstrom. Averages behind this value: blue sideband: 2.46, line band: 2.26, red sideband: 2.69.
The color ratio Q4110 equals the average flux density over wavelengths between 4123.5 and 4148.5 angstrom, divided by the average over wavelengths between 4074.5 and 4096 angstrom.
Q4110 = 1.1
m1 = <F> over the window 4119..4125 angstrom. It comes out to 2.46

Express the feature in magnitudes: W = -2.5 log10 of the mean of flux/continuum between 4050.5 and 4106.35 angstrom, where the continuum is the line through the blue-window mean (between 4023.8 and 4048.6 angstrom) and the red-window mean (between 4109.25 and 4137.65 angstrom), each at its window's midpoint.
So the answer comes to 0.07 mag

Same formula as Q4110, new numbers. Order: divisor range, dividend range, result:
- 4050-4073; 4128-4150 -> 1.09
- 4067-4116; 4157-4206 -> 1.08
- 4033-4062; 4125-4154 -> 1.04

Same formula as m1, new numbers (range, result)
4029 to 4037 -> 2.56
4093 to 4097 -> 2.11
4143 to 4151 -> 2.53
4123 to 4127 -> 2.56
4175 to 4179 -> 2.51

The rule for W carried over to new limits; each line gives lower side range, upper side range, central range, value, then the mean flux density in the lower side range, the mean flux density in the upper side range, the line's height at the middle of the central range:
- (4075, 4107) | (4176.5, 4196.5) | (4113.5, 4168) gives -0.10 mag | 2.31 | 2.46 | 2.39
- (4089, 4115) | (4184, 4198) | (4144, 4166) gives -0.15 mag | 2.17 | 2.45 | 2.33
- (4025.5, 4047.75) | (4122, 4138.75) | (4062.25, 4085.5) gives 0.07 mag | 2.55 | 2.66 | 2.6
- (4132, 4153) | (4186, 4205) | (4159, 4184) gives -0.01 mag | 2.66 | 2.41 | 2.52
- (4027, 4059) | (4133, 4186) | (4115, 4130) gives 0.06 mag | 2.55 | 2.61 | 2.59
